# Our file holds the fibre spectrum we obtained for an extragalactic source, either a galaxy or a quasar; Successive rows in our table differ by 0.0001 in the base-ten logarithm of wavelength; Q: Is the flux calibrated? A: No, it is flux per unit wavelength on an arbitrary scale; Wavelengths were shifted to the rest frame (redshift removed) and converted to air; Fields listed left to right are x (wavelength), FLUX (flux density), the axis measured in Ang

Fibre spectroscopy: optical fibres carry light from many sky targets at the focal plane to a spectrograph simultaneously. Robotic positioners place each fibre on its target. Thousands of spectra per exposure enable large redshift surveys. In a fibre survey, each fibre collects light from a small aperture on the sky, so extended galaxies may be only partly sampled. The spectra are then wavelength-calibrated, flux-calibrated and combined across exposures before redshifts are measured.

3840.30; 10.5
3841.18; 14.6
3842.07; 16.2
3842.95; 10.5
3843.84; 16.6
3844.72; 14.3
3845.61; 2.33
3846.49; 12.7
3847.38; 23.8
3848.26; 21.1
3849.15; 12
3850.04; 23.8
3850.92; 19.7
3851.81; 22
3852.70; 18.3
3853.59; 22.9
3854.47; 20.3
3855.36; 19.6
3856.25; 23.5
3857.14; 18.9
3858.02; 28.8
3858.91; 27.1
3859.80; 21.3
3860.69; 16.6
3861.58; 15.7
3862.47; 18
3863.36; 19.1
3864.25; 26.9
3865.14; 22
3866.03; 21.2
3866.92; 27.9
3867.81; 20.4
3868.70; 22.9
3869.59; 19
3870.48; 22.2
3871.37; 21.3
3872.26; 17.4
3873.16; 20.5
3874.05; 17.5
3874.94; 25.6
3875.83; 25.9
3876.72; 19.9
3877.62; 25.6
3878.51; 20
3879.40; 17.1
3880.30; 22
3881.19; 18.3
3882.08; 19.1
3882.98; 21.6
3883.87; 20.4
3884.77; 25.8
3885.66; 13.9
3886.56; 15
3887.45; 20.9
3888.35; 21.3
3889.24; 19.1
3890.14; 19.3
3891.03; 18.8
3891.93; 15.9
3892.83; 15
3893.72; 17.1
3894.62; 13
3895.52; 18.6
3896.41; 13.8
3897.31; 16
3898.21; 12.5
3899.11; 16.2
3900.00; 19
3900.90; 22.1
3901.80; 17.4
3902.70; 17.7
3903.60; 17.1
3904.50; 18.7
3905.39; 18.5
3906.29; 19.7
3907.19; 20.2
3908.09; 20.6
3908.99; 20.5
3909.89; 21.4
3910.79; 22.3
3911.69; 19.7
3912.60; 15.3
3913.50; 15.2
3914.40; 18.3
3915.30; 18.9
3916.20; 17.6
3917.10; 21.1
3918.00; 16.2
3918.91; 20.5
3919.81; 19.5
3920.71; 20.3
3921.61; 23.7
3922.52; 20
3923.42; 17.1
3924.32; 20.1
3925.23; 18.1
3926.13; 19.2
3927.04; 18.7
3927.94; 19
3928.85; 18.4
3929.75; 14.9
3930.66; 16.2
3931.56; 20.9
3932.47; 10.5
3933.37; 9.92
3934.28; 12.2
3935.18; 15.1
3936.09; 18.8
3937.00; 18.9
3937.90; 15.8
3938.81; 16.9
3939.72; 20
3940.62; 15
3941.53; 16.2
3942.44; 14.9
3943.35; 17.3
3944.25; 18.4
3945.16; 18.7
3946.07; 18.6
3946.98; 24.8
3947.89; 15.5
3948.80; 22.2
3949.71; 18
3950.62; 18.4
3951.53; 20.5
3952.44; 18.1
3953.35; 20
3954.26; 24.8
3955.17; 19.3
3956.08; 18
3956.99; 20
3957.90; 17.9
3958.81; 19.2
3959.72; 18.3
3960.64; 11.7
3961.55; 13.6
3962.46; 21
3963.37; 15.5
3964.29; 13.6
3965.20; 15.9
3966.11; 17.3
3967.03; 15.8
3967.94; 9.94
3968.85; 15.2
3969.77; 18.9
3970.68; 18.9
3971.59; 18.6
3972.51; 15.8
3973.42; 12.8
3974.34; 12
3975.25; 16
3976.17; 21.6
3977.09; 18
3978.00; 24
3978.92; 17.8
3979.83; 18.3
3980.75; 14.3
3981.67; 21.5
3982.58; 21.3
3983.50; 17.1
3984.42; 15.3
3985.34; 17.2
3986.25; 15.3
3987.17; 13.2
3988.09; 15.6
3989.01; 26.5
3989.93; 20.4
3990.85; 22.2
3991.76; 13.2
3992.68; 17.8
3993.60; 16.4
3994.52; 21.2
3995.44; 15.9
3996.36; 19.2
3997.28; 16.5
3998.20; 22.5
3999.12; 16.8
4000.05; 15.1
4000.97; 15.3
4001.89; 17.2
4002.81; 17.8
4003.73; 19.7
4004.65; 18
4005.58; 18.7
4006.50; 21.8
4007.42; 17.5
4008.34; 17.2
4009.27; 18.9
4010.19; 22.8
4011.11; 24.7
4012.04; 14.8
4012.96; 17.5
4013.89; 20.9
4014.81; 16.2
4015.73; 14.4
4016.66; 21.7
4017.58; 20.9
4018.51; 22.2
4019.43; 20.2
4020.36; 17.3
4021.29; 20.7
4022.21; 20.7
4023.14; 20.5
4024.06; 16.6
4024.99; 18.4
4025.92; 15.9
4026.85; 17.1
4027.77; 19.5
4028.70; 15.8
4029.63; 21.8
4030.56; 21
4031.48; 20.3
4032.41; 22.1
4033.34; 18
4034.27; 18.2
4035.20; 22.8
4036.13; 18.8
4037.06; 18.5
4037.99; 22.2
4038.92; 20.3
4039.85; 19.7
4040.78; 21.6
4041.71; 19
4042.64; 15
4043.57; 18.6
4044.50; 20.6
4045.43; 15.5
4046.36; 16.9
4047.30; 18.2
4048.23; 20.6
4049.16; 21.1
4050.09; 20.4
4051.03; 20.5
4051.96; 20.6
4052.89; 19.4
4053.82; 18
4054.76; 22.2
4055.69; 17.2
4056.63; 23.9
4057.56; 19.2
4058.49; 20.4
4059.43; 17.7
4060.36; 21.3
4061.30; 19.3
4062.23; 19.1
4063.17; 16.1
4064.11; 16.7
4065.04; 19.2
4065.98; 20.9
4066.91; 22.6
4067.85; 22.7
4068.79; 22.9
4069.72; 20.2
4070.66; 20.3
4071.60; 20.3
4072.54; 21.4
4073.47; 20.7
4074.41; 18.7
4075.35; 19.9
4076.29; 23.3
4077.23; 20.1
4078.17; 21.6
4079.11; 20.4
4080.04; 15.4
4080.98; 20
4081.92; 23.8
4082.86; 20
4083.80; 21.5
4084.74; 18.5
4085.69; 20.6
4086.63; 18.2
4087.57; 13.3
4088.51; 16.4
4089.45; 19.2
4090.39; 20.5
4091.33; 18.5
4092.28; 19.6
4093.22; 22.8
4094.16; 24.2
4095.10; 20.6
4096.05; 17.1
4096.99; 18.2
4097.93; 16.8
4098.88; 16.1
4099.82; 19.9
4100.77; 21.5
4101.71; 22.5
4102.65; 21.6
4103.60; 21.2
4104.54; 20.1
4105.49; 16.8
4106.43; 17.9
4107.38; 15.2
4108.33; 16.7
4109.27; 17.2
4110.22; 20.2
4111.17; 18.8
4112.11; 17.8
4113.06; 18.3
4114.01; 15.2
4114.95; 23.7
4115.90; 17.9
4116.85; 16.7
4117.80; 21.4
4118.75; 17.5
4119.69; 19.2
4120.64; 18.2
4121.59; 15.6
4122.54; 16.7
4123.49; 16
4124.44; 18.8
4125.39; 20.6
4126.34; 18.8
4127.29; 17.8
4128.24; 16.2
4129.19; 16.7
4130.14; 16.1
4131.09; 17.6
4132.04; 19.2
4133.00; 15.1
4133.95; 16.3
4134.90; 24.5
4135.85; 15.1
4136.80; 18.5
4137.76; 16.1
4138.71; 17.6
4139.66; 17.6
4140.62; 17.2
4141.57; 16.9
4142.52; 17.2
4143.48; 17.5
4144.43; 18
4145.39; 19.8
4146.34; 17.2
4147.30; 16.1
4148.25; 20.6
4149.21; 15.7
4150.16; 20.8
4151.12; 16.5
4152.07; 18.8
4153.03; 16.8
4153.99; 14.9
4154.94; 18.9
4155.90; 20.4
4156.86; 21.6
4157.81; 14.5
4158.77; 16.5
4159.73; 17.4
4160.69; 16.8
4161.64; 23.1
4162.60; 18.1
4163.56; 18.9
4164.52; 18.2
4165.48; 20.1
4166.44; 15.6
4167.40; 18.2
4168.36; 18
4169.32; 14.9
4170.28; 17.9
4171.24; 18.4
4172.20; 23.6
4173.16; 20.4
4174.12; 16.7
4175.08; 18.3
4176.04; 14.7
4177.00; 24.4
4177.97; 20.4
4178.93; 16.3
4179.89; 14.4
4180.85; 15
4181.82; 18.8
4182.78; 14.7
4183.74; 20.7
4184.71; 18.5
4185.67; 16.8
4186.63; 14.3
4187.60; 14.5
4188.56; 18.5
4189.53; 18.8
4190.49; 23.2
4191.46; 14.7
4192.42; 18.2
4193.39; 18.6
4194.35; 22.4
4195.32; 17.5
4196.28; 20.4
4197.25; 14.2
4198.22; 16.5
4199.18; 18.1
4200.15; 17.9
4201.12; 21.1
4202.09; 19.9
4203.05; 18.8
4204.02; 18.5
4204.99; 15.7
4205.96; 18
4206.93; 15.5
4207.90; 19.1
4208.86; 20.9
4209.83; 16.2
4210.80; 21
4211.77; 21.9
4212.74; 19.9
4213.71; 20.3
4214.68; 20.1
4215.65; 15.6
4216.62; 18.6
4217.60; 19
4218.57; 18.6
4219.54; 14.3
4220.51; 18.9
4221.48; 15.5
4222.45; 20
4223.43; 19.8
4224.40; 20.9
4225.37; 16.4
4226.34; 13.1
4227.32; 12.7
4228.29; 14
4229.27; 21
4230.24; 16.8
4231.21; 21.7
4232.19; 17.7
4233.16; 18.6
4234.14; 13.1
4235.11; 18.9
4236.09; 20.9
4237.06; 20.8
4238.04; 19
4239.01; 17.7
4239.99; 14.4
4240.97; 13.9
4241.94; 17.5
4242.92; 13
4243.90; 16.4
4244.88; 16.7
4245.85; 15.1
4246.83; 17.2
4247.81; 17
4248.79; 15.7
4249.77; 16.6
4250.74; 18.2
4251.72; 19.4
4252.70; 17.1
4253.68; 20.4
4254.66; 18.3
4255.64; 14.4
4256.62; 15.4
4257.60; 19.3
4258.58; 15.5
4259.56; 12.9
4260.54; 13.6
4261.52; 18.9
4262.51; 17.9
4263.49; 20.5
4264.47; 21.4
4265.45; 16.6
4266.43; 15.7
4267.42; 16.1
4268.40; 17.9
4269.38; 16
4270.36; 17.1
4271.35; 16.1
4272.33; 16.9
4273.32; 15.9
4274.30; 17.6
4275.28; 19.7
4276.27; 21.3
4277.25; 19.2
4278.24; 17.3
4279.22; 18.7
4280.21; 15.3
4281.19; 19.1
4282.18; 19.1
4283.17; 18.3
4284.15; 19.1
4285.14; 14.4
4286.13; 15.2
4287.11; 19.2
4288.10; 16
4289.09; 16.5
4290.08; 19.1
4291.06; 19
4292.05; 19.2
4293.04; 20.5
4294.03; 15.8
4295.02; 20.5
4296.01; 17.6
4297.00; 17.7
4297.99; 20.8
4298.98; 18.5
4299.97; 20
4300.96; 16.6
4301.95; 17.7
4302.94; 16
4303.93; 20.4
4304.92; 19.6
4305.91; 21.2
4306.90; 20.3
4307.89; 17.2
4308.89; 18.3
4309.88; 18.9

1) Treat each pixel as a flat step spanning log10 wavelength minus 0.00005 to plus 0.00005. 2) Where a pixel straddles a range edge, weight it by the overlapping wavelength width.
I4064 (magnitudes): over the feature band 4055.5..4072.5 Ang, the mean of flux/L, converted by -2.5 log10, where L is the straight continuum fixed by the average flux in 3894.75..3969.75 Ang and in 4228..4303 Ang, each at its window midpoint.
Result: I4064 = -0.14 mag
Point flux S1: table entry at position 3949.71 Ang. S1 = 18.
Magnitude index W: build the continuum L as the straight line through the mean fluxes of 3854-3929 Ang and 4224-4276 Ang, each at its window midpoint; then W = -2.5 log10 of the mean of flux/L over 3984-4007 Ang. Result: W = 0.05 mag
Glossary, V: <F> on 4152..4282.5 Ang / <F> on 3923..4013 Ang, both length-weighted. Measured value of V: 1.00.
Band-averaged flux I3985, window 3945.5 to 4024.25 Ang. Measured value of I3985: 18.2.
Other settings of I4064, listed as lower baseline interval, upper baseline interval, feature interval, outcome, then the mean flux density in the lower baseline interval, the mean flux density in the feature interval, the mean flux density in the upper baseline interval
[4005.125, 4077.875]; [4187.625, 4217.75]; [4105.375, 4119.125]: 0.06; 19.6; 18.1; 18.6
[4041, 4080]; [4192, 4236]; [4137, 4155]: 0.08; 19.8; 17.6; 18.2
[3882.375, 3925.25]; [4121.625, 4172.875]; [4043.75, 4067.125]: -0.07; 18.6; 19.5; 17.9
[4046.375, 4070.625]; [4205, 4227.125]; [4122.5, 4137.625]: 0.08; 20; 17.7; 18.2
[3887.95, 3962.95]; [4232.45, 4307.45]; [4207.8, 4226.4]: -0.05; 18.1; 18.6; 17.6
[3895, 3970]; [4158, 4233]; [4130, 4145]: 0.03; 17.8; 17.6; 18.1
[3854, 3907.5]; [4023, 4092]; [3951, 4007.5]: 0.11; 19.8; 17.7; 19.6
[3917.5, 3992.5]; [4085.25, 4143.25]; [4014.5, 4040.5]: -0.08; 17.7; 19.4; 18.4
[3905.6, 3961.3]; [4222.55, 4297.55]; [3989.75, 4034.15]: -0.04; 18.3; 18.8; 17.4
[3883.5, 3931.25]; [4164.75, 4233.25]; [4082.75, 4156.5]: -0.01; 18.4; 18.3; 18.1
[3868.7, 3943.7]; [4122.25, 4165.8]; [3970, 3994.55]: 0.03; 18.5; 17.8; 17.9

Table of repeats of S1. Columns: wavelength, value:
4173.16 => 20.4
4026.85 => 17.1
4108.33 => 16.7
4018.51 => 22.2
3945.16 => 18.7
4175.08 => 18.3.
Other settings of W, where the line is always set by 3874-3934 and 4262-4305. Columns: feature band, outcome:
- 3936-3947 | 0.050 mag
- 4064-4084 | -0.127 mag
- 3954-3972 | 0.088 mag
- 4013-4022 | -0.051 mag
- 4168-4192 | 0.018 mag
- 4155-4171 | 0.003 mag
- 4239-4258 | 0.089 mag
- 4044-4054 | -0.052 mag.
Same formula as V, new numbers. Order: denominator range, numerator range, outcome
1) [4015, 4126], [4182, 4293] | 0.91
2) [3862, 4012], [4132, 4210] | 0.98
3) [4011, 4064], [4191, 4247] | 0.92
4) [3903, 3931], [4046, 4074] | 1.06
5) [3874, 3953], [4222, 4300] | 0.95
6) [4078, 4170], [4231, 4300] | 0.95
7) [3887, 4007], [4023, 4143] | 1.07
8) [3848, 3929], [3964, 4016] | 0.90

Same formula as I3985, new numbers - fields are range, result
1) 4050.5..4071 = 20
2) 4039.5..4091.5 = 19.7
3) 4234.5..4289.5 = 17.3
